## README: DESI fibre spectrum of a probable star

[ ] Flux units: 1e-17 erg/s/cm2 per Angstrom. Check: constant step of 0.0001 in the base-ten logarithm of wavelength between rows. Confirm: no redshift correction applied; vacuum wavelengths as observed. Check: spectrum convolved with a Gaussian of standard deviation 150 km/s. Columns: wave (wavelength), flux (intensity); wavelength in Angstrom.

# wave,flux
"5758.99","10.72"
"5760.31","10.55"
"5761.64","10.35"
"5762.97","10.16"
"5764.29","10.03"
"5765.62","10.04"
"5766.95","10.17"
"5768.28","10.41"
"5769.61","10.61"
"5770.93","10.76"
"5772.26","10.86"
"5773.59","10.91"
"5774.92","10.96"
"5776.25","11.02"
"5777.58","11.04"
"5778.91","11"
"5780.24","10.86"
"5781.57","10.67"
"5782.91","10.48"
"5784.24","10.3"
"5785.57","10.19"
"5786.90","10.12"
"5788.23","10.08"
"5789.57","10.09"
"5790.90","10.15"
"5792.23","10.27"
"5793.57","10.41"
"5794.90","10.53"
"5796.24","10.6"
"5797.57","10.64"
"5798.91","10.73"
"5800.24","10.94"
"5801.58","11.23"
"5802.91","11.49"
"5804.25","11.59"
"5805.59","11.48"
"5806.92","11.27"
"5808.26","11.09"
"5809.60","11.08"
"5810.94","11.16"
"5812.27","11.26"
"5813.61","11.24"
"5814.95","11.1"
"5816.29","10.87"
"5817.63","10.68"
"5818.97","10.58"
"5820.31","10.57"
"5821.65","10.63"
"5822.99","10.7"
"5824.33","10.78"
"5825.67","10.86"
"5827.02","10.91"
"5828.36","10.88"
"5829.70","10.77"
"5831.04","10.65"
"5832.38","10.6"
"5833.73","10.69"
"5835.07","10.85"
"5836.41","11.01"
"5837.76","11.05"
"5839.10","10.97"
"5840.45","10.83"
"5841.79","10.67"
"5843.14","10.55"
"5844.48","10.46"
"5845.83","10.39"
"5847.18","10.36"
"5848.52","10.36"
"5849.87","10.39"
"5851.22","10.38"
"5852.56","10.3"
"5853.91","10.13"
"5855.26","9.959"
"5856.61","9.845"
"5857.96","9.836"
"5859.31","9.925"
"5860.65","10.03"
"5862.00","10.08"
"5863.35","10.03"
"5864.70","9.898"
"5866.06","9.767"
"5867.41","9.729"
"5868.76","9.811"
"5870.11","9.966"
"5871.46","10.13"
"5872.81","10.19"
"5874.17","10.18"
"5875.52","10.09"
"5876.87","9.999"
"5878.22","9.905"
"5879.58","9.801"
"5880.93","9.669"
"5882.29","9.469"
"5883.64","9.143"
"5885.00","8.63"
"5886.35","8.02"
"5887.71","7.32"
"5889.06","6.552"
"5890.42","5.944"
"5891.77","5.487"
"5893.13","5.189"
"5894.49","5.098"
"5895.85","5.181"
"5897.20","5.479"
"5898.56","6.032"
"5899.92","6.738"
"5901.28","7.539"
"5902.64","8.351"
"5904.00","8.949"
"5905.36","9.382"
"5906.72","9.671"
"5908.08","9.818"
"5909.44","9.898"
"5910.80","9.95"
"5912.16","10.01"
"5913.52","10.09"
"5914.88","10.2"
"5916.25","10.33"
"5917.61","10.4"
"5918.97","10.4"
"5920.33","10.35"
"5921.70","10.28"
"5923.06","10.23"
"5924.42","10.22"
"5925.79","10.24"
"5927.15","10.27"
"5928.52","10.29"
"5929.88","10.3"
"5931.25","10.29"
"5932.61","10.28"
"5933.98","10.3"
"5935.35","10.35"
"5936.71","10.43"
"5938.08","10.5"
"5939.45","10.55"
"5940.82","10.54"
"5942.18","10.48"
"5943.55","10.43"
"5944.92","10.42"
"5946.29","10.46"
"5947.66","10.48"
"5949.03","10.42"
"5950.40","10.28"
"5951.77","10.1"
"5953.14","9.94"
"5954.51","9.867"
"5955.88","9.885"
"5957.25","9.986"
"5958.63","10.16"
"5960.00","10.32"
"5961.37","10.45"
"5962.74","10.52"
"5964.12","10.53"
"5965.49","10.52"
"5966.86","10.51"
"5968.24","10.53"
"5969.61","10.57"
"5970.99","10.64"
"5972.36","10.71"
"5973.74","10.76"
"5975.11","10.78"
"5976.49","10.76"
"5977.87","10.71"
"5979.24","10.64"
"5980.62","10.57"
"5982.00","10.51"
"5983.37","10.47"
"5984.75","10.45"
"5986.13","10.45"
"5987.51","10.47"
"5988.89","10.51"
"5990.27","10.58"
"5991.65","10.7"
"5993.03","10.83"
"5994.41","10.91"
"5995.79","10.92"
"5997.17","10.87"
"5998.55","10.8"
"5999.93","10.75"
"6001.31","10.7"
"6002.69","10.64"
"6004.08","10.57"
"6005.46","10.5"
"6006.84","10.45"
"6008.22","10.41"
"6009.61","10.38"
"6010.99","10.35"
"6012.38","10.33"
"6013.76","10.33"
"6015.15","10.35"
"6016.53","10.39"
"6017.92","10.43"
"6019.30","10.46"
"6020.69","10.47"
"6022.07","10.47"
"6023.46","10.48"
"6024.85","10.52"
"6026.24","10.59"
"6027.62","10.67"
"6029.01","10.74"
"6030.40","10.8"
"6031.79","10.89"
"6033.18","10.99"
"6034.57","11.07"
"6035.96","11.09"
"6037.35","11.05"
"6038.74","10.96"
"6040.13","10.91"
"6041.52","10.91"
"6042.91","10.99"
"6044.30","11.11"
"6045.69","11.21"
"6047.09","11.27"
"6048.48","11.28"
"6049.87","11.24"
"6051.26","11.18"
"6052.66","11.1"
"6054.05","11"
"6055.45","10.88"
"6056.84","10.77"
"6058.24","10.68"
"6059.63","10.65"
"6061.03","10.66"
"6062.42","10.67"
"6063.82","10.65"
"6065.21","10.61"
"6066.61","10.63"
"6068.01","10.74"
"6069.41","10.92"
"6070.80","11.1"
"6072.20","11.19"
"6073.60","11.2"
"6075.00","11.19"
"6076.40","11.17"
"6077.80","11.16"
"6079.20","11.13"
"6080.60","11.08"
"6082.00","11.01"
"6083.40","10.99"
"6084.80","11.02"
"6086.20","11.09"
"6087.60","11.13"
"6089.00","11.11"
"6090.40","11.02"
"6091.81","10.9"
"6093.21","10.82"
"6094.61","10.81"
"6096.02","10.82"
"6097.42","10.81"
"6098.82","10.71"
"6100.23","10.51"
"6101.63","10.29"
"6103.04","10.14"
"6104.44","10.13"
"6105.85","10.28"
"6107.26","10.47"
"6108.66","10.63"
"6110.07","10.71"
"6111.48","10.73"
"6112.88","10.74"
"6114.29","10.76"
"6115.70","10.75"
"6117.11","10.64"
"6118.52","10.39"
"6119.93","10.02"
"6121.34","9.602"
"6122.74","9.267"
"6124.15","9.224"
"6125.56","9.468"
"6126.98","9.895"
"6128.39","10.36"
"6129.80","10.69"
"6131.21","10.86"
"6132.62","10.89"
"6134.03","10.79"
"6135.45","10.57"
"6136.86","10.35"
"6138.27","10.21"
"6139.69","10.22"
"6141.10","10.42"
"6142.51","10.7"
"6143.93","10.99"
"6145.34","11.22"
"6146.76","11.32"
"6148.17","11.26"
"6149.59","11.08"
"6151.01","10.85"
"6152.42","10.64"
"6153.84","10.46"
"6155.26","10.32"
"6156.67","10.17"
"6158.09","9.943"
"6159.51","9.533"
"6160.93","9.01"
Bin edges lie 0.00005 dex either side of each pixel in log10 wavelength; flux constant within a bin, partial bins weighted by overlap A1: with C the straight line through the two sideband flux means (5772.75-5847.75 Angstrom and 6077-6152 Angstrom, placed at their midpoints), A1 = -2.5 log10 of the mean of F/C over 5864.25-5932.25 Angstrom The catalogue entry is 0.19 mag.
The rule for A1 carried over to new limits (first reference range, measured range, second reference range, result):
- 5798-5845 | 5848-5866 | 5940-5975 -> 0.074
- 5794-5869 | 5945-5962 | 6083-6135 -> 0.040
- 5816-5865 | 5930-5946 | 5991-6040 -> 0.018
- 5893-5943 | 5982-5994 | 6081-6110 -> -0.070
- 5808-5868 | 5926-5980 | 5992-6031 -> 0.016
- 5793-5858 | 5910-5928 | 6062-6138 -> 0.050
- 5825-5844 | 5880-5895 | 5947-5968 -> 0.390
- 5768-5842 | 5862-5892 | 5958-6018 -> 0.170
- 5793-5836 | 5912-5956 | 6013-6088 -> 0.060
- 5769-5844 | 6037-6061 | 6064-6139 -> -0.034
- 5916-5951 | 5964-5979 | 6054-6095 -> -0.013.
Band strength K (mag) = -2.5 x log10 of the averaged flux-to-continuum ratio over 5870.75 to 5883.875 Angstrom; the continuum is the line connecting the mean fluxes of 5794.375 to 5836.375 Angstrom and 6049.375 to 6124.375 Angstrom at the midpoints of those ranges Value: 0.10 mag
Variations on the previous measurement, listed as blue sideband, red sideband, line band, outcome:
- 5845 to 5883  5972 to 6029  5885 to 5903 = 0.49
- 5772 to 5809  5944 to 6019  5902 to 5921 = 0.08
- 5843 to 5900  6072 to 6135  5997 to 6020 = -0.06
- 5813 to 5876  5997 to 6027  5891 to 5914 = 0.32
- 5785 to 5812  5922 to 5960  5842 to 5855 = 0.02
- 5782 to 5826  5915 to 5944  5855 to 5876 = 0.06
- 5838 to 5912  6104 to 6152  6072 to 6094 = -0.08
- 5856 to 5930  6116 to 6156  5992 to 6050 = -0.10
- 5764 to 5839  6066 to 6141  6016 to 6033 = 0.01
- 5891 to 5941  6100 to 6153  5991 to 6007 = -0.11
